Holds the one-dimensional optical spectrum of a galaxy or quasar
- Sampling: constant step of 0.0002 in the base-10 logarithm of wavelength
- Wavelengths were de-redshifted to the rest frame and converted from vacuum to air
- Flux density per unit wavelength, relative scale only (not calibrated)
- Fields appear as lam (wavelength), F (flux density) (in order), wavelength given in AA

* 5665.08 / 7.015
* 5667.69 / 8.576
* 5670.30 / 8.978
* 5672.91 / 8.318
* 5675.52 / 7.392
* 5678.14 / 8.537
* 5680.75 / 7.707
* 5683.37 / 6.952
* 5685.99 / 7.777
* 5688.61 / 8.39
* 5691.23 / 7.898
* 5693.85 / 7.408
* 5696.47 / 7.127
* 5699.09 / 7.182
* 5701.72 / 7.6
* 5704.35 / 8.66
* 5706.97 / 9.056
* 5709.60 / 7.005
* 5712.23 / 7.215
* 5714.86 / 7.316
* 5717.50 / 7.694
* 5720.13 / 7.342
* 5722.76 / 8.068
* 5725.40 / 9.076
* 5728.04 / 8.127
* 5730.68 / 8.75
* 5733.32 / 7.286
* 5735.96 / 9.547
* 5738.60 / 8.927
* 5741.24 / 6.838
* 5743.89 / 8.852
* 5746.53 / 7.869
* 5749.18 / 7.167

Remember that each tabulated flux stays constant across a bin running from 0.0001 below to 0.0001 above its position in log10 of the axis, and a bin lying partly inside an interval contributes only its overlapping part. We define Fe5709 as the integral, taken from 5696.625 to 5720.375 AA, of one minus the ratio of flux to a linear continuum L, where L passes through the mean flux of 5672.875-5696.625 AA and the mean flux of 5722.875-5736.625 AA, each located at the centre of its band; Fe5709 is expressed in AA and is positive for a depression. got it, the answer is 1.3 AA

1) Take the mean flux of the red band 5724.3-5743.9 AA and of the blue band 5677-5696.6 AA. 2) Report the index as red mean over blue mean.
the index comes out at 1.08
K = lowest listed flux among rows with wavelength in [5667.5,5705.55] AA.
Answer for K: 6.952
